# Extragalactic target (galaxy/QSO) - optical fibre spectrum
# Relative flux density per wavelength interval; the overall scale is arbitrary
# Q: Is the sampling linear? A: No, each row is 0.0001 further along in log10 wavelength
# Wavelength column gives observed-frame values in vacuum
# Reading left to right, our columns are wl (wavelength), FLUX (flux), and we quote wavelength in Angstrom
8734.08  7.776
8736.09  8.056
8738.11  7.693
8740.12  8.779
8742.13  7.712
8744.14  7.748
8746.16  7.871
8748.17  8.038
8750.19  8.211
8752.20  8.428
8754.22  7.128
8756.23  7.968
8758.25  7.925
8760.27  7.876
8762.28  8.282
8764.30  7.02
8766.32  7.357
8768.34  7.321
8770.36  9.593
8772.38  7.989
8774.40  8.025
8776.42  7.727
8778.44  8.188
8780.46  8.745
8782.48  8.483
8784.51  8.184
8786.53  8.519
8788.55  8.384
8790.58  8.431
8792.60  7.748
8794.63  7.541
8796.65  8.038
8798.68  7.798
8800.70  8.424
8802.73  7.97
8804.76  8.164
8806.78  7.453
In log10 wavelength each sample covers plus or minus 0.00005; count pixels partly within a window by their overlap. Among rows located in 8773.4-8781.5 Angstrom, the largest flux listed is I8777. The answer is 8.745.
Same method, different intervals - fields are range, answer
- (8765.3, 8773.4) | 9.593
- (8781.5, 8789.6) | 8.519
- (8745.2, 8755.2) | 8.428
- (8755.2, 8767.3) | 8.282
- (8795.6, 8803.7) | 8.424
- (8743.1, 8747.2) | 7.871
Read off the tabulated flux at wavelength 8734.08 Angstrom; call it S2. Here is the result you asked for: 7.776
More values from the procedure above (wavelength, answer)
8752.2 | 8.428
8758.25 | 7.925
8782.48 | 8.483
